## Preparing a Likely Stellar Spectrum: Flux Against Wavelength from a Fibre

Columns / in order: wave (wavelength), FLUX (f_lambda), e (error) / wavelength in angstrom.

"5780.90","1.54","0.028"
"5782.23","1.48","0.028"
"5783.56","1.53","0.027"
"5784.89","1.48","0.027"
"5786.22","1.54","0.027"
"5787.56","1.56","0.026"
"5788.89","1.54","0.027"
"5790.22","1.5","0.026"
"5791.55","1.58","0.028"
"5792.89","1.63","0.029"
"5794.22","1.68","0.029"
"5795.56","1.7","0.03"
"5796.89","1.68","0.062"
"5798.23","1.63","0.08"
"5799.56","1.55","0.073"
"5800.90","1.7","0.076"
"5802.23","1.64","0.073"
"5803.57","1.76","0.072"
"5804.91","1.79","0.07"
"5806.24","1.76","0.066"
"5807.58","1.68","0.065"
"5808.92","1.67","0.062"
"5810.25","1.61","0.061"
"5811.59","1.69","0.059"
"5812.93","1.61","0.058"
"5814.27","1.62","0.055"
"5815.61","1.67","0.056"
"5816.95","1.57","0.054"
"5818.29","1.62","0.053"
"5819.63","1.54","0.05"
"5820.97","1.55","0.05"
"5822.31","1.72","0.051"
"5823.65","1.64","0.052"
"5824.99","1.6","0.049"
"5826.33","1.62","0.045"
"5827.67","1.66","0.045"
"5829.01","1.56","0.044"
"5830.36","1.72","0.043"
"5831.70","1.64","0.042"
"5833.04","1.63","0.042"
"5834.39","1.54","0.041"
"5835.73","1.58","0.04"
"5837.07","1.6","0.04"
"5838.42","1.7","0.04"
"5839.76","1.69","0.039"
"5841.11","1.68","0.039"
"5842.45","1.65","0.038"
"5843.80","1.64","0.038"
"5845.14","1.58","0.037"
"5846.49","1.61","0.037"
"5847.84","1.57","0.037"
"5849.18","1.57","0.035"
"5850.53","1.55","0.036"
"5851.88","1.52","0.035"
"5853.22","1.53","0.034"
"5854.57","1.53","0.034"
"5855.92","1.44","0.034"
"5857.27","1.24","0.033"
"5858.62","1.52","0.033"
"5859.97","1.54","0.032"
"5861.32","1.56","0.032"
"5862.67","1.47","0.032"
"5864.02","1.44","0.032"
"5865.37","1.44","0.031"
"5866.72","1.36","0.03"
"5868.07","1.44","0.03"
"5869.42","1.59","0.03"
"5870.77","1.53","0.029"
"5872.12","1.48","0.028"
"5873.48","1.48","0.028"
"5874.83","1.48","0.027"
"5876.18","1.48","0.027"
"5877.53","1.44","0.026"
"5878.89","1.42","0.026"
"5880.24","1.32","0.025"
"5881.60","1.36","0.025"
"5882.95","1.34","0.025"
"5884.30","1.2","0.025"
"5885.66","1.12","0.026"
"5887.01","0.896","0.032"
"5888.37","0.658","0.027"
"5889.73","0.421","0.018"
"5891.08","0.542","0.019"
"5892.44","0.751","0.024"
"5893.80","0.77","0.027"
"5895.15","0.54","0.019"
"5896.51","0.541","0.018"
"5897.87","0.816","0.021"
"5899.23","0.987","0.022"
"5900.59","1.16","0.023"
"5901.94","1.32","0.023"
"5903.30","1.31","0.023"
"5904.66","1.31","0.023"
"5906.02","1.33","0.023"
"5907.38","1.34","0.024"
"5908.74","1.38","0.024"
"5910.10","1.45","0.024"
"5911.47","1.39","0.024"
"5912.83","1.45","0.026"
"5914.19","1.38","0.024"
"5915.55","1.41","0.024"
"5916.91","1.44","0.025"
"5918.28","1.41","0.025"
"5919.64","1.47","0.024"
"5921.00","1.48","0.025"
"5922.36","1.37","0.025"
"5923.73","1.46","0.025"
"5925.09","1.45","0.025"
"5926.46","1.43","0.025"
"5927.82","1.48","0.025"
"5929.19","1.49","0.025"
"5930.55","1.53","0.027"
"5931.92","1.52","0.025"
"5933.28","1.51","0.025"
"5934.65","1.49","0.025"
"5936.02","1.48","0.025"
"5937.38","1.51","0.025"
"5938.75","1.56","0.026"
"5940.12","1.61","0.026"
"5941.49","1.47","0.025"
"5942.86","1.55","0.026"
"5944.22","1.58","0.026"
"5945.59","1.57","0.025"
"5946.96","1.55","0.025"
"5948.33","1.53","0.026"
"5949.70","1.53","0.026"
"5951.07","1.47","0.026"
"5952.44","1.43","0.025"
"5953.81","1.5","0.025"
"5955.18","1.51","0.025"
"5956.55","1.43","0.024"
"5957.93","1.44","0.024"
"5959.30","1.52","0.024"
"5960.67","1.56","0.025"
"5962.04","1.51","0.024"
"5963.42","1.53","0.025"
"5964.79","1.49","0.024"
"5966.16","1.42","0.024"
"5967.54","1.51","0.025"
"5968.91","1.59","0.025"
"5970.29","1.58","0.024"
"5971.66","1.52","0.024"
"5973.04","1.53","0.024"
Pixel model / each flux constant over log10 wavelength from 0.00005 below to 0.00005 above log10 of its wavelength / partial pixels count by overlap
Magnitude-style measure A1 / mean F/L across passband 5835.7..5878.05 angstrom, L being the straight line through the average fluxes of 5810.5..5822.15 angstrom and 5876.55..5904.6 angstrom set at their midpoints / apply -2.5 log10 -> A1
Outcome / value -0.19 mag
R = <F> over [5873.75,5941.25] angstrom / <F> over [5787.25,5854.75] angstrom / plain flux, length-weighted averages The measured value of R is 0.8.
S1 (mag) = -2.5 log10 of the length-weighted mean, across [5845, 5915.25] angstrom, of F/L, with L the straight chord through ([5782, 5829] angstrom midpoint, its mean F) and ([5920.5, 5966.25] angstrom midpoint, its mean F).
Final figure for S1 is 0.21 mag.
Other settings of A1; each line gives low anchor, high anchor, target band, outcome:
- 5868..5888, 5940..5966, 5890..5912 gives 0.32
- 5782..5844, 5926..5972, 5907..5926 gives 0.09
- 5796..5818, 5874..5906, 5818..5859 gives -0.11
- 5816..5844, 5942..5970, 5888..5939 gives 0.23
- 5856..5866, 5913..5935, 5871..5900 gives 0.35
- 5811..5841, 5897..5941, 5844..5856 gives 0.01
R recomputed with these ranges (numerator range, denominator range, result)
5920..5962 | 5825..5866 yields 0.96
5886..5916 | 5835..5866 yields 0.68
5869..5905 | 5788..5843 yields 0.68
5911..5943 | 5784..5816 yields 0.90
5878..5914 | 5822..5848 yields 0.67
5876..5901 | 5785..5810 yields 0.59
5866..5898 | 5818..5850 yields 0.70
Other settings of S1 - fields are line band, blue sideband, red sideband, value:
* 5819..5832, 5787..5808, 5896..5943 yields -0.03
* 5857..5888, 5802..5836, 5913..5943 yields 0.12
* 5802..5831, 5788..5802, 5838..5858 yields -0.03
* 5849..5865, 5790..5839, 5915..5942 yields 0.06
